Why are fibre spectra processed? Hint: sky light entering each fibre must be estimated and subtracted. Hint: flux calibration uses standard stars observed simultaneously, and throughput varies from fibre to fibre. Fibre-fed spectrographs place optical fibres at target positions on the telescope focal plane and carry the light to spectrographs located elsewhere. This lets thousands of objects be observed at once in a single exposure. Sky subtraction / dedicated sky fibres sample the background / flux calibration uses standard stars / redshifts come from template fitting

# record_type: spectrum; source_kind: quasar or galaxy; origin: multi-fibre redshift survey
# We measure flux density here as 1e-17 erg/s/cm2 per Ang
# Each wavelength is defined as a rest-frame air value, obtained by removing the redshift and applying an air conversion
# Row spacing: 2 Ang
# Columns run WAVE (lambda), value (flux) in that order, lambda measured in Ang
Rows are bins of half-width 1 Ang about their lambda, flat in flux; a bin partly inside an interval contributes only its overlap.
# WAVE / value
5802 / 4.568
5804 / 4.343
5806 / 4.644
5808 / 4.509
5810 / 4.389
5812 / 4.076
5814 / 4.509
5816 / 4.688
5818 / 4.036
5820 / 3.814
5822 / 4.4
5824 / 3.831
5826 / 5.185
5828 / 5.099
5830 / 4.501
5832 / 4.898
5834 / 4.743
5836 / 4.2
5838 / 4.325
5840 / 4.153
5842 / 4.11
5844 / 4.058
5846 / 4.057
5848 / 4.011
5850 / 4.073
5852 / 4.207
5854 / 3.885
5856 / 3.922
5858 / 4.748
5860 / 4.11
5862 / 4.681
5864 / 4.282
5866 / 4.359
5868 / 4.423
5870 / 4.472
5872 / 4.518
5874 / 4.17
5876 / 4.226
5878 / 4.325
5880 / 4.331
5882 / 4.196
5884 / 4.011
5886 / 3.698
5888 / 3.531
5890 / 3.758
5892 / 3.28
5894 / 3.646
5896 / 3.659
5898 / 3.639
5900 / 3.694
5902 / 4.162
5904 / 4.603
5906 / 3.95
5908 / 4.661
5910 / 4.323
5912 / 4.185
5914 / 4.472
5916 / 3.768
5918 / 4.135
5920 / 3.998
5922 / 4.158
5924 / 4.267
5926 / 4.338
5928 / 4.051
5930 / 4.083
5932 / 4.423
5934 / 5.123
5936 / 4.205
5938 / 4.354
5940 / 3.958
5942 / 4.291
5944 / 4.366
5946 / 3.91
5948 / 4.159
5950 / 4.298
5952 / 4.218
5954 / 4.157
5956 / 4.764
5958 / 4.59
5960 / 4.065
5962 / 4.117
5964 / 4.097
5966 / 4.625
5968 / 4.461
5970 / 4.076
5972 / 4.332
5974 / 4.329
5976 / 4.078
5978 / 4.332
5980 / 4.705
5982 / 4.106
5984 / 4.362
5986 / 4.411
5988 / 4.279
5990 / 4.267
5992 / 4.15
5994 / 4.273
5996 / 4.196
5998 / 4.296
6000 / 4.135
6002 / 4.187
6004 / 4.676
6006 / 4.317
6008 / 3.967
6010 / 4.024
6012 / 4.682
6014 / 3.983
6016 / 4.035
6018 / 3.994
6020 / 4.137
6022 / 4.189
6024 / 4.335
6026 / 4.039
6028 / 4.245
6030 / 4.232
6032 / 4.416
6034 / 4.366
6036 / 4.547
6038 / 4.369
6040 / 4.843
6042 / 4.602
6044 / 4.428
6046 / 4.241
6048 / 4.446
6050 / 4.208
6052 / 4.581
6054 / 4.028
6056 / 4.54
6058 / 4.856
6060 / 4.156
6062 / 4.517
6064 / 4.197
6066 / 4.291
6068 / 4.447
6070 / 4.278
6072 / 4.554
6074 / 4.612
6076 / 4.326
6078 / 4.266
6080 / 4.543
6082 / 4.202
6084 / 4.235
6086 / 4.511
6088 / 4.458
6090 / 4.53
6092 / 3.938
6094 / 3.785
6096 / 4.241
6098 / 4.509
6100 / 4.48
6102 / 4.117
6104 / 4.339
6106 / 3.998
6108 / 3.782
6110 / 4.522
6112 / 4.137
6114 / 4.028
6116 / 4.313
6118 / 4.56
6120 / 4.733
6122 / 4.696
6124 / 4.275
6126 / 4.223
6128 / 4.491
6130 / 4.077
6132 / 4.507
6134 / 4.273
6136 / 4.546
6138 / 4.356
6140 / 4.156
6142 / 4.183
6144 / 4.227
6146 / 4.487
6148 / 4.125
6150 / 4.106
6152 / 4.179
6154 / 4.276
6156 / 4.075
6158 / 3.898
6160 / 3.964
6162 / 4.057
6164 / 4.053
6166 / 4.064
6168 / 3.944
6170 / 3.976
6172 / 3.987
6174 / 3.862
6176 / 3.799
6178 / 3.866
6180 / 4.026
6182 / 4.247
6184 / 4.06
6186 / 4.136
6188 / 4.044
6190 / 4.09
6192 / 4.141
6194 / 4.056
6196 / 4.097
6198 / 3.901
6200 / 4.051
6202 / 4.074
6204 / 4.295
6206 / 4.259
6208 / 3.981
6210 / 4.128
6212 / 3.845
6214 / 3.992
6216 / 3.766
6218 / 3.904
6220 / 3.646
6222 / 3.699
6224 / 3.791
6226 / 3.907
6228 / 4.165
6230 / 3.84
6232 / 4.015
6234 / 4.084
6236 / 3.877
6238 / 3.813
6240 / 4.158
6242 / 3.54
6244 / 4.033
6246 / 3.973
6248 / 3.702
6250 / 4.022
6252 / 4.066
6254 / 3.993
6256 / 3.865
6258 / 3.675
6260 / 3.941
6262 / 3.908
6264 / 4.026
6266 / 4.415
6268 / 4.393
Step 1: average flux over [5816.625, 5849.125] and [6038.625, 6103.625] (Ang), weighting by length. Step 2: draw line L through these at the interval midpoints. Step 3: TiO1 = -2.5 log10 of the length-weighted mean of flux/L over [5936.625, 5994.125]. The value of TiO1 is 0.02 mag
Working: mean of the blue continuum 4.34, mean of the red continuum 4.37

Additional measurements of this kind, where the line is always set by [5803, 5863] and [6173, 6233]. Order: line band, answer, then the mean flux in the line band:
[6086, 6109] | -0.03 mag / 4.21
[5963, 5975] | -0.03 mag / 4.32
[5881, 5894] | 0.15 mag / 3.74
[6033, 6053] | -0.08 mag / 4.46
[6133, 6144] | -0.06 mag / 4.3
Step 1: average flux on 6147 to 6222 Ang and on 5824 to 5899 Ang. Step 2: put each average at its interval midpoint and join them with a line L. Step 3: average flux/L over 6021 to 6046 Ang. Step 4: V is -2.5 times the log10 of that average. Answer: -0.07 mag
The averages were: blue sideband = 4.2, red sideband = 4.02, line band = 4.38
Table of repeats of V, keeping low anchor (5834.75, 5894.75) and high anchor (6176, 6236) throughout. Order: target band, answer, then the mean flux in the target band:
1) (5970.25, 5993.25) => -0.05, 4.3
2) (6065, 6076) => -0.10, 4.43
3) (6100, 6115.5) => -0.03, 4.16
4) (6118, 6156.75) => -0.08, 4.32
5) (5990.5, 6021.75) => -0.03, 4.2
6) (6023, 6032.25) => -0.05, 4.24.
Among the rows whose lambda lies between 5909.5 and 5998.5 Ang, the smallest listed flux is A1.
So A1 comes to 3.768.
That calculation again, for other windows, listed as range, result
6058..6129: 3.782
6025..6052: 4.039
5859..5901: 3.28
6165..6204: 3.799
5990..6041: 3.967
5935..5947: 3.91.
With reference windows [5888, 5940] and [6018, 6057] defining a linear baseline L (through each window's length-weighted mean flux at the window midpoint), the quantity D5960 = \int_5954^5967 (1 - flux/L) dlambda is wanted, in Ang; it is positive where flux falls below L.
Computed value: -0.5 Ang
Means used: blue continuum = 4.1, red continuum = 4.35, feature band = 4.36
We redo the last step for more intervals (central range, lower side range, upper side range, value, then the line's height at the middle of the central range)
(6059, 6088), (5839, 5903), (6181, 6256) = -2.5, 4.02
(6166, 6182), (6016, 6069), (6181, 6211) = 0.7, 4.14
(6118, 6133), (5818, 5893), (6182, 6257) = -1.5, 4.04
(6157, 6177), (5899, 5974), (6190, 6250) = 0.3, 4.02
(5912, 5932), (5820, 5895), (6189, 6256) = 0.1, 4.18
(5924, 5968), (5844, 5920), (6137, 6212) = -2.1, 4.1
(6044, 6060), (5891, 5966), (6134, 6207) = -1.0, 4.14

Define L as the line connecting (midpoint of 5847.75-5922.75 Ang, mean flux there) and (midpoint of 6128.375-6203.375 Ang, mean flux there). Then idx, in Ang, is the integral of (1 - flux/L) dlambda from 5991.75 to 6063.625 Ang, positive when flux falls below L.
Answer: -3.5 Ang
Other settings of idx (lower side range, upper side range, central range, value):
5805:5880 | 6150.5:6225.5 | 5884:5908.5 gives 2.53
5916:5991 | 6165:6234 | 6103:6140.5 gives -2.18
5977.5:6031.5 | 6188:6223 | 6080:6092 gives -0.63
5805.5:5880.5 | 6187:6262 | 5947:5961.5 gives -0.30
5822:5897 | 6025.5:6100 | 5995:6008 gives 0.14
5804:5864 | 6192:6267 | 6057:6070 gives -0.88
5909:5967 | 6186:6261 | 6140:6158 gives -0.67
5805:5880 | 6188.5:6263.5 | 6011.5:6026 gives -0.01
